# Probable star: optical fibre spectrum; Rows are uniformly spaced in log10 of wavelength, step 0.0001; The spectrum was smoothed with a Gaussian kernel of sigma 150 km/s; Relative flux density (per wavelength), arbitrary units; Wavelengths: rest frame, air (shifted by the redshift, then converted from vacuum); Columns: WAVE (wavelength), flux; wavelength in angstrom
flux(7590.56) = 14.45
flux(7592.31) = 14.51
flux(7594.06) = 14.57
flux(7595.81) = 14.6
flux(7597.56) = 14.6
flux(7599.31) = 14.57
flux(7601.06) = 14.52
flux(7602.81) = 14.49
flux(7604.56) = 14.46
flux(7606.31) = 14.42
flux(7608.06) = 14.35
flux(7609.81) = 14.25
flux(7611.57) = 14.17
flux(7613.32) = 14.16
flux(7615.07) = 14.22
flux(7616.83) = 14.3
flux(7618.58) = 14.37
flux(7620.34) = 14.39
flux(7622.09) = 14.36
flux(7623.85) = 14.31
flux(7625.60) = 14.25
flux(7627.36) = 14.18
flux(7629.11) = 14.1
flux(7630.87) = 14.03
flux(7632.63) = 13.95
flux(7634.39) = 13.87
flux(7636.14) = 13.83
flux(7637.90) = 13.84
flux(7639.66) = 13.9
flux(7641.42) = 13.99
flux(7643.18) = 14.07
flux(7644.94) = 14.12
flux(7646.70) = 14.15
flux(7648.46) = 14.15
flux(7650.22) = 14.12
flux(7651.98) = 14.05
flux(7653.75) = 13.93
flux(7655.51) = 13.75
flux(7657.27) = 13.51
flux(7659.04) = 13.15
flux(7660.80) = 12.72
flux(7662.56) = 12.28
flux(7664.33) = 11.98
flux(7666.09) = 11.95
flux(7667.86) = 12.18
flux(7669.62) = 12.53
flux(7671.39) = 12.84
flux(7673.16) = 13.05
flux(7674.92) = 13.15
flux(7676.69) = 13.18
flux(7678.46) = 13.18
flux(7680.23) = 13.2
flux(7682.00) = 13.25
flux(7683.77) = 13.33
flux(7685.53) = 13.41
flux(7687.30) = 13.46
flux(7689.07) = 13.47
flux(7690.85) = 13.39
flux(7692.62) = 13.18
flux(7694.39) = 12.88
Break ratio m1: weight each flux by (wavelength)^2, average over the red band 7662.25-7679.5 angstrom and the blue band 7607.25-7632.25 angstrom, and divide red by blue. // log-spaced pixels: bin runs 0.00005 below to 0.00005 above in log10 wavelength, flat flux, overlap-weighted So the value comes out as 0.90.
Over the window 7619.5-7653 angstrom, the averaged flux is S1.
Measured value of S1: 14.1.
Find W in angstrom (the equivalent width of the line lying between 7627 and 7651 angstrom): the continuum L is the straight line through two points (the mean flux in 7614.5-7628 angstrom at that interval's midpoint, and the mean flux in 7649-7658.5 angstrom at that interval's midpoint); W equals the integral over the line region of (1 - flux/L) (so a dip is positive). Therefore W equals 0.1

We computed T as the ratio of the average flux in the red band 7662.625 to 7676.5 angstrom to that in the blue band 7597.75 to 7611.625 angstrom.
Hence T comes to 0.9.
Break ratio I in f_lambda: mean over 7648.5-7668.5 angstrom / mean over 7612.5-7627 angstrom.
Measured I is 0.92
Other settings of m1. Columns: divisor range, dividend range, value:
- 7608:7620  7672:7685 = 0.94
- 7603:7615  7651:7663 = 0.95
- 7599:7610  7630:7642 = 0.97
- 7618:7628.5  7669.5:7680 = 0.92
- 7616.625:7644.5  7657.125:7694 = 0.93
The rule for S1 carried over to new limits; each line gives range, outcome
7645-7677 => 13.2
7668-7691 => 13.1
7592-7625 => 14.4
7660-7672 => 12.3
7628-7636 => 14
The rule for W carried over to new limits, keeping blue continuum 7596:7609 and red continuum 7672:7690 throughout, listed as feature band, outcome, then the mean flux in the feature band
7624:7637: 0.01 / 14.1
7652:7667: 0.69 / 13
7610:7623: 0.00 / 14.3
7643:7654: -0.26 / 14.1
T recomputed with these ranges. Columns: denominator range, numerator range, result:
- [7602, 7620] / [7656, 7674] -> 0.88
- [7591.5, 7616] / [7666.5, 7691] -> 0.91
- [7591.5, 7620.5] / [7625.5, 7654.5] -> 0.97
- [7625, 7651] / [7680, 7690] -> 0.95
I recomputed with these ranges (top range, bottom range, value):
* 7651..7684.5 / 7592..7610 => 0.90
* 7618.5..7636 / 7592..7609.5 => 0.98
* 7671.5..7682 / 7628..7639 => 0.94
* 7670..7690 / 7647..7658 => 0.95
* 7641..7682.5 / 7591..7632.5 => 0.92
